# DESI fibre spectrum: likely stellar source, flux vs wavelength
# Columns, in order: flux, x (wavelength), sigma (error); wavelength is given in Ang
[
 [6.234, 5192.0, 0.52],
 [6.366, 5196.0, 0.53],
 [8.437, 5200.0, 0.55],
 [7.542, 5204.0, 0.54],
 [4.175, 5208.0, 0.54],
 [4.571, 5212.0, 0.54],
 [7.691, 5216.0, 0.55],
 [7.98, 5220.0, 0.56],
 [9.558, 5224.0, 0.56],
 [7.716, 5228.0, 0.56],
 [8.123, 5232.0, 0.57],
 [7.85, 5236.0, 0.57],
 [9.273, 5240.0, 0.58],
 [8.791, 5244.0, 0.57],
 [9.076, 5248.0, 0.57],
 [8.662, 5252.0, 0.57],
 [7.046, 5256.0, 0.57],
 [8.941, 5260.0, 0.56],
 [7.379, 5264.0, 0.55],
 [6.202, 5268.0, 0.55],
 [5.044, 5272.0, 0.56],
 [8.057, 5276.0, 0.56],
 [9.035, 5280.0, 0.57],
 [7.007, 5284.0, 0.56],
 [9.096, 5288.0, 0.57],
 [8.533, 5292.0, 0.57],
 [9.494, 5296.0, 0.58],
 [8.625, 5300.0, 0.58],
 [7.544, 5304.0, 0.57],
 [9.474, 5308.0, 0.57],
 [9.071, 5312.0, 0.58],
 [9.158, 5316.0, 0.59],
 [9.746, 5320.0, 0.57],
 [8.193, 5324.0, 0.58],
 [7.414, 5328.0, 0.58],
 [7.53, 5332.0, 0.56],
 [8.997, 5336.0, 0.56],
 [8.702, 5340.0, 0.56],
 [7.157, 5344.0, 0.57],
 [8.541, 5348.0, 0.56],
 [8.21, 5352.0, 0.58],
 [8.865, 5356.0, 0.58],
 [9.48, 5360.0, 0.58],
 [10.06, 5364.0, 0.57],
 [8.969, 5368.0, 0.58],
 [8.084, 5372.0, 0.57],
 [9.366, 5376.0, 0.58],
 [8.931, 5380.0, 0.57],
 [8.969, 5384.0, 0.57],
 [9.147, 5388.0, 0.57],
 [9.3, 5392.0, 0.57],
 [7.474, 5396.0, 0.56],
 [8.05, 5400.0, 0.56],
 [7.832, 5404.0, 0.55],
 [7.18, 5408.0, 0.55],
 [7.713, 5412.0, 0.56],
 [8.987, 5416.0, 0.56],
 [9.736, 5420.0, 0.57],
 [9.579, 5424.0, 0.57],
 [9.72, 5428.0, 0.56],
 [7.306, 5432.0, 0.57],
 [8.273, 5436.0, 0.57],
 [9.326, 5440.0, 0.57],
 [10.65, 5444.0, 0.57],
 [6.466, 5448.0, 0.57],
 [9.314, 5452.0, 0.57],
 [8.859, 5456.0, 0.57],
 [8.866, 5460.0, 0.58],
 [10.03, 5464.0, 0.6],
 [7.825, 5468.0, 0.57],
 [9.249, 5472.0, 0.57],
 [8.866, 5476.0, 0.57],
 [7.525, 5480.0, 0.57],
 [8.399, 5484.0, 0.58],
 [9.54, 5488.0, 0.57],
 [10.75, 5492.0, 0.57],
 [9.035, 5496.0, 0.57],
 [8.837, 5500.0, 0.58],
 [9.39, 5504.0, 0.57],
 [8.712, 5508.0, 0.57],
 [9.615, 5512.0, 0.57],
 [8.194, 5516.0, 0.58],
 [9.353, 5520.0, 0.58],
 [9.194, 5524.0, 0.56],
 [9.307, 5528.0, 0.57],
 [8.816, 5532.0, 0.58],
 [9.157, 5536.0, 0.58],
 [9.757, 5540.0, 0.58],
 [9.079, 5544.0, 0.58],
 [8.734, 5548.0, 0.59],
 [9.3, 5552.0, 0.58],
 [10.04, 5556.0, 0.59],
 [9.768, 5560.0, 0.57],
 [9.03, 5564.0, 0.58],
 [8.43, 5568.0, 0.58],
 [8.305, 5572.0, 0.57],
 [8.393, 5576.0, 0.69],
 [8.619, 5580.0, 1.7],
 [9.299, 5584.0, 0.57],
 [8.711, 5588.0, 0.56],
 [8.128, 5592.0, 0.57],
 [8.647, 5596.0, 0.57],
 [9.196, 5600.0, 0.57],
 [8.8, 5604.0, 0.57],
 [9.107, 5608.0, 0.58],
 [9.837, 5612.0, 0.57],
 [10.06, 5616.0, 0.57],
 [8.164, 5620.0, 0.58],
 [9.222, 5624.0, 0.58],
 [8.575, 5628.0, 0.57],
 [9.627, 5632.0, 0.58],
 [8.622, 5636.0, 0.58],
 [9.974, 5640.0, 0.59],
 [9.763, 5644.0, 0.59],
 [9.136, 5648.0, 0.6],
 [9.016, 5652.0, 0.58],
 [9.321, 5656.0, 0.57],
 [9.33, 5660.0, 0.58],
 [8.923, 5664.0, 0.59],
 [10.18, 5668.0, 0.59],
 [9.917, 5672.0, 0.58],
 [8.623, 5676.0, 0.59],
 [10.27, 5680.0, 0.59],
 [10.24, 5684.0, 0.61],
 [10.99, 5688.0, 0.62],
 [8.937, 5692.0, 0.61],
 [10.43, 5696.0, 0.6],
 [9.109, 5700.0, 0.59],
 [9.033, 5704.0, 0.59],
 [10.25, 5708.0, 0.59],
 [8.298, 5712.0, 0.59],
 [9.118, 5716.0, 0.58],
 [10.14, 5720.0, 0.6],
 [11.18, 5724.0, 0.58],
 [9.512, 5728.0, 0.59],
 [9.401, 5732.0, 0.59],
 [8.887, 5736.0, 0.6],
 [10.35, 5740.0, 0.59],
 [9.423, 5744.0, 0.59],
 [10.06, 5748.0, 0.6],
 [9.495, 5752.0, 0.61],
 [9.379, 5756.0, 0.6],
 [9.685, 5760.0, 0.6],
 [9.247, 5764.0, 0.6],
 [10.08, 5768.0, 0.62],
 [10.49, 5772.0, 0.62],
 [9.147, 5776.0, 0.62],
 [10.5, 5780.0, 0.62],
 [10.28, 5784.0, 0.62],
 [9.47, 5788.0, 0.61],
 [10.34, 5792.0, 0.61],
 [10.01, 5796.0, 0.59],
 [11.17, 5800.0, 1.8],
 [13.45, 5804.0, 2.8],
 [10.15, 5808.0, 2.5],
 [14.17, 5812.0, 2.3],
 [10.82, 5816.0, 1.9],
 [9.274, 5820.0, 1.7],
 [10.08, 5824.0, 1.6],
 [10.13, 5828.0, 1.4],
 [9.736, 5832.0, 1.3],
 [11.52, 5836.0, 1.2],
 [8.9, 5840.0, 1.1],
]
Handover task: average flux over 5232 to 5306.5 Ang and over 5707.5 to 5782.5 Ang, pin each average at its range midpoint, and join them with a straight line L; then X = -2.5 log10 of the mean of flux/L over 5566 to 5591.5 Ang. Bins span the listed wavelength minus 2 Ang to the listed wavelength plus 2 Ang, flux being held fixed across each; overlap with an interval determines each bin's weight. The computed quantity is 0.068 mag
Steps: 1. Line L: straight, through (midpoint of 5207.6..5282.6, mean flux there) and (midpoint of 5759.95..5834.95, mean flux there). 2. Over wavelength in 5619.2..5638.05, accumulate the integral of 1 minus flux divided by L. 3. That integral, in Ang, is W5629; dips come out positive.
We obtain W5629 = 1.4 Ang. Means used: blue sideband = 7.71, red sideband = 10.5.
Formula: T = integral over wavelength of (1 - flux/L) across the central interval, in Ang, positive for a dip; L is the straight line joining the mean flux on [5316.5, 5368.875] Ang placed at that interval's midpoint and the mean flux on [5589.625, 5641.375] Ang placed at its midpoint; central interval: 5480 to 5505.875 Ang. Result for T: -1.0 Ang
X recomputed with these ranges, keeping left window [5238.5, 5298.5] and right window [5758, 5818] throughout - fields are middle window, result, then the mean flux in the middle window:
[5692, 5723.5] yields 0.08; 9.53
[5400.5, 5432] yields 0.03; 8.56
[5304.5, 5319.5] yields -0.10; 9.12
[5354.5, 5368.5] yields -0.10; 9.4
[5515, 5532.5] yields 0.04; 9.03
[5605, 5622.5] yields 0.06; 9.26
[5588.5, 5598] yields 0.15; 8.44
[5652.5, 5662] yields 0.08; 9.28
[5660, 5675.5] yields 0.06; 9.53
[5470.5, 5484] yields 0.07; 8.5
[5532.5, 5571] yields 0.03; 9.21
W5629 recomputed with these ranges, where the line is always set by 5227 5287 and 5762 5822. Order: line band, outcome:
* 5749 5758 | 0.8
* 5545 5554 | 0.3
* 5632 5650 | 0.8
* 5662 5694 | 0.8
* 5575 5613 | 2.9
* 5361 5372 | -1.0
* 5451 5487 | 0.7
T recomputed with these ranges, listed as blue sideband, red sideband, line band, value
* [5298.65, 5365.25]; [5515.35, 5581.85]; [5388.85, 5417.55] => 2.1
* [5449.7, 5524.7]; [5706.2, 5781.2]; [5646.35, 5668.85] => 0.5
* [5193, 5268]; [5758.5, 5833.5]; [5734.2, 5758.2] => 1.4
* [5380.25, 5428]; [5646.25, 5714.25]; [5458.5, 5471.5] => -0.2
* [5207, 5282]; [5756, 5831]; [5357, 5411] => -1.9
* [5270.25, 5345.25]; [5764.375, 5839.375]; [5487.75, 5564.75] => 0.2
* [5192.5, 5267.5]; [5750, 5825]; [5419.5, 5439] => -0.5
